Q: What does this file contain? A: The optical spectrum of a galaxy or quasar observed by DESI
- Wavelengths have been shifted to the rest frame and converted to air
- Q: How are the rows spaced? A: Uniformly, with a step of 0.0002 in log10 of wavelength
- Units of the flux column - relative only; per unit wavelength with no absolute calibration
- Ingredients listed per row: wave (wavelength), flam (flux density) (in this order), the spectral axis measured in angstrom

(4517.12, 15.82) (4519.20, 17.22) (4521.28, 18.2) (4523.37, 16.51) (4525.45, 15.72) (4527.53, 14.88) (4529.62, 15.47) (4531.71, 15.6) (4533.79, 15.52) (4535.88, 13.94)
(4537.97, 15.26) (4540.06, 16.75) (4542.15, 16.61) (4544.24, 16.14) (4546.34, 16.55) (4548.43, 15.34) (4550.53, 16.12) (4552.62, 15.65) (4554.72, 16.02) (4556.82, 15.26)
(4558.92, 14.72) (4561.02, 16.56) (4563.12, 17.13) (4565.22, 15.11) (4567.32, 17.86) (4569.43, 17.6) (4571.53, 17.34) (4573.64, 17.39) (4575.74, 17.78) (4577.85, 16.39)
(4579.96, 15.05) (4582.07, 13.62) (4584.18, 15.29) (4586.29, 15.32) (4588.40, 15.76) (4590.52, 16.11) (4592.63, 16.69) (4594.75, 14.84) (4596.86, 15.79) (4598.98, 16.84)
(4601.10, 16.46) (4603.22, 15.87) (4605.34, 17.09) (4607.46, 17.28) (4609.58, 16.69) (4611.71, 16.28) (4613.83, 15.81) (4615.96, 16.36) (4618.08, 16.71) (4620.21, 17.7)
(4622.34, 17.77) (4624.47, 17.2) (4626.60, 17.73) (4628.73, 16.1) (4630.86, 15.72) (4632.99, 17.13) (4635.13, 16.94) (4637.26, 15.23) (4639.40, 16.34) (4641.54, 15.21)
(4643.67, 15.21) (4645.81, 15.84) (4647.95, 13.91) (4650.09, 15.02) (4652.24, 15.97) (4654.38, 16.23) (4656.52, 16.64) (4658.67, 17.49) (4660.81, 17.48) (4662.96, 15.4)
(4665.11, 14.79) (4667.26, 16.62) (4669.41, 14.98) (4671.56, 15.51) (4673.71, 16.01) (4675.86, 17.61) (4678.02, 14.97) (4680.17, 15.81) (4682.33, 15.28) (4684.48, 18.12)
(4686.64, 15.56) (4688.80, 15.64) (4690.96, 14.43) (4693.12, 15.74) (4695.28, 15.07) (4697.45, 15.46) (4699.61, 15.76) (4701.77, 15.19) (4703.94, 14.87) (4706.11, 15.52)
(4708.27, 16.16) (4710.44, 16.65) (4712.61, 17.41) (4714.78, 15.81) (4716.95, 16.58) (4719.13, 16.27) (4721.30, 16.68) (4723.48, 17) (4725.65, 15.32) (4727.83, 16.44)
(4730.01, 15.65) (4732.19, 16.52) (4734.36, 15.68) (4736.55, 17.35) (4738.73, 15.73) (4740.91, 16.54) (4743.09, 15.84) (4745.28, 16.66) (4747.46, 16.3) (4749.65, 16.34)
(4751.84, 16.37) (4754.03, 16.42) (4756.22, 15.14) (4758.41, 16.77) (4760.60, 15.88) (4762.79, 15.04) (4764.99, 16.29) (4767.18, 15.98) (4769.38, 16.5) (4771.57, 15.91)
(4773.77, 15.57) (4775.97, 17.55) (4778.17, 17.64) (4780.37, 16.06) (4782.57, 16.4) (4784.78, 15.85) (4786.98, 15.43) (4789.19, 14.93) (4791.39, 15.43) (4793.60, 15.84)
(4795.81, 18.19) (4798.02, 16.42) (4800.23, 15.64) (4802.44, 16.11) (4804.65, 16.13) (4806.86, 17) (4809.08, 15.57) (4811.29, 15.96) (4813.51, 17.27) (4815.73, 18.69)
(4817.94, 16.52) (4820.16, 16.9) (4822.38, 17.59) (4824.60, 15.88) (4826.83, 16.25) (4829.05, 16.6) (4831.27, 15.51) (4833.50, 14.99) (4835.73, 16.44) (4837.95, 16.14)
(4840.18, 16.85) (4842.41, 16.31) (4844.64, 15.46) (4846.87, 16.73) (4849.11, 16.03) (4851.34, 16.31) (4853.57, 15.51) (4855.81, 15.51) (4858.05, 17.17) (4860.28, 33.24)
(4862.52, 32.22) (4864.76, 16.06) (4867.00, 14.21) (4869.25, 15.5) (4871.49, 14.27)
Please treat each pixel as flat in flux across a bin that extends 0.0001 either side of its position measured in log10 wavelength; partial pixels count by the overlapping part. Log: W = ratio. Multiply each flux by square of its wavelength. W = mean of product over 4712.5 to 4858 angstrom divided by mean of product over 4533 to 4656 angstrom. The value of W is 1.09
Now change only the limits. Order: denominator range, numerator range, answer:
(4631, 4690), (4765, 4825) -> 1.09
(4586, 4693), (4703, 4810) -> 1.05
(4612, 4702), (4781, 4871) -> 1.14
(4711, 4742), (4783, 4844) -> 1.03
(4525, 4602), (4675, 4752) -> 1.07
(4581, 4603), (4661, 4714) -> 1.05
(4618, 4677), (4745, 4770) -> 1.04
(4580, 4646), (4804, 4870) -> 1.18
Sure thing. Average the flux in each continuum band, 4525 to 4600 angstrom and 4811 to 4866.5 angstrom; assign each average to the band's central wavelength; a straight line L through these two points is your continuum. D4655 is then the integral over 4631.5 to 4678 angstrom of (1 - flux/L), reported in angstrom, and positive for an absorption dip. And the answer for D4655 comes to 1.6 angstrom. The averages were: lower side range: 15.9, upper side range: 17.7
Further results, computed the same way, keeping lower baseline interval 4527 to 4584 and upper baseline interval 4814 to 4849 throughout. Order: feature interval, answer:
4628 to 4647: 0.2 angstrom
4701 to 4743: 0.2 angstrom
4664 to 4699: 1.0 angstrom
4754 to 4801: 0.7 angstrom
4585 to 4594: 0.1 angstrom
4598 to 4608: -0.4 angstrom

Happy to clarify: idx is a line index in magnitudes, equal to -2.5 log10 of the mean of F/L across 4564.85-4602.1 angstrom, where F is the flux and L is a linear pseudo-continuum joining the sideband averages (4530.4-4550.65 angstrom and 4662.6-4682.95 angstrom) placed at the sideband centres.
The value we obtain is -0.03 mag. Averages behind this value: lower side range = 15.8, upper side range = 15.7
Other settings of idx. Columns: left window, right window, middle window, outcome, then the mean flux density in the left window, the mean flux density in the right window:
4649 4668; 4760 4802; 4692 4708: 0.05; 16.2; 16.1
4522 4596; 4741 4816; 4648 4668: 0.00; 16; 16.2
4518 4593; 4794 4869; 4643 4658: 0.06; 16.1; 17.3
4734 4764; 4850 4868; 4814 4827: 0.10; 16.2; 20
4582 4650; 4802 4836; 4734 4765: 0.01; 16.2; 16.5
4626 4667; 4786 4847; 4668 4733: 0.01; 16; 16.3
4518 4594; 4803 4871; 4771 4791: 0.06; 16.1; 17.3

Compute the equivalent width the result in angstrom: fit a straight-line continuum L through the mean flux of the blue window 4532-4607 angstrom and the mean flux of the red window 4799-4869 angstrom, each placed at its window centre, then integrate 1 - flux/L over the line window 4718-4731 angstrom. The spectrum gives 0.4 angstrom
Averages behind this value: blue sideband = 16.1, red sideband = 17.3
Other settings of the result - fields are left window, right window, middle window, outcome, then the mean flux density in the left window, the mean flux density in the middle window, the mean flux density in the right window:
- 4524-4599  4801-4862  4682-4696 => 0.7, 15.9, 15.7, 17.1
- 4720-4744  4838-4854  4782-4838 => -0.3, 16.3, 16.3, 16.2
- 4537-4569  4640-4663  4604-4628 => -1.5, 16.1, 16.9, 15.9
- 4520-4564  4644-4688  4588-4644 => -1.7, 15.9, 16.4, 15.9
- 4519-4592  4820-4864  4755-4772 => 1.4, 16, 15.9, 17.9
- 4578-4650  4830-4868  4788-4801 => 1.1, 16.1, 16.1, 17.9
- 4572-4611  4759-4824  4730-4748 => 0.0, 16.1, 16.3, 16.4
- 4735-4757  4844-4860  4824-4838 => 0.8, 16.3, 16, 17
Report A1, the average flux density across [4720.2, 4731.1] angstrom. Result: 16.2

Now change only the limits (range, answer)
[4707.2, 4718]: 16.5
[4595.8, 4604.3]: 16.2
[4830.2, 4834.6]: 15.2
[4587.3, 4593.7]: 16.2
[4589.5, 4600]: 16.1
